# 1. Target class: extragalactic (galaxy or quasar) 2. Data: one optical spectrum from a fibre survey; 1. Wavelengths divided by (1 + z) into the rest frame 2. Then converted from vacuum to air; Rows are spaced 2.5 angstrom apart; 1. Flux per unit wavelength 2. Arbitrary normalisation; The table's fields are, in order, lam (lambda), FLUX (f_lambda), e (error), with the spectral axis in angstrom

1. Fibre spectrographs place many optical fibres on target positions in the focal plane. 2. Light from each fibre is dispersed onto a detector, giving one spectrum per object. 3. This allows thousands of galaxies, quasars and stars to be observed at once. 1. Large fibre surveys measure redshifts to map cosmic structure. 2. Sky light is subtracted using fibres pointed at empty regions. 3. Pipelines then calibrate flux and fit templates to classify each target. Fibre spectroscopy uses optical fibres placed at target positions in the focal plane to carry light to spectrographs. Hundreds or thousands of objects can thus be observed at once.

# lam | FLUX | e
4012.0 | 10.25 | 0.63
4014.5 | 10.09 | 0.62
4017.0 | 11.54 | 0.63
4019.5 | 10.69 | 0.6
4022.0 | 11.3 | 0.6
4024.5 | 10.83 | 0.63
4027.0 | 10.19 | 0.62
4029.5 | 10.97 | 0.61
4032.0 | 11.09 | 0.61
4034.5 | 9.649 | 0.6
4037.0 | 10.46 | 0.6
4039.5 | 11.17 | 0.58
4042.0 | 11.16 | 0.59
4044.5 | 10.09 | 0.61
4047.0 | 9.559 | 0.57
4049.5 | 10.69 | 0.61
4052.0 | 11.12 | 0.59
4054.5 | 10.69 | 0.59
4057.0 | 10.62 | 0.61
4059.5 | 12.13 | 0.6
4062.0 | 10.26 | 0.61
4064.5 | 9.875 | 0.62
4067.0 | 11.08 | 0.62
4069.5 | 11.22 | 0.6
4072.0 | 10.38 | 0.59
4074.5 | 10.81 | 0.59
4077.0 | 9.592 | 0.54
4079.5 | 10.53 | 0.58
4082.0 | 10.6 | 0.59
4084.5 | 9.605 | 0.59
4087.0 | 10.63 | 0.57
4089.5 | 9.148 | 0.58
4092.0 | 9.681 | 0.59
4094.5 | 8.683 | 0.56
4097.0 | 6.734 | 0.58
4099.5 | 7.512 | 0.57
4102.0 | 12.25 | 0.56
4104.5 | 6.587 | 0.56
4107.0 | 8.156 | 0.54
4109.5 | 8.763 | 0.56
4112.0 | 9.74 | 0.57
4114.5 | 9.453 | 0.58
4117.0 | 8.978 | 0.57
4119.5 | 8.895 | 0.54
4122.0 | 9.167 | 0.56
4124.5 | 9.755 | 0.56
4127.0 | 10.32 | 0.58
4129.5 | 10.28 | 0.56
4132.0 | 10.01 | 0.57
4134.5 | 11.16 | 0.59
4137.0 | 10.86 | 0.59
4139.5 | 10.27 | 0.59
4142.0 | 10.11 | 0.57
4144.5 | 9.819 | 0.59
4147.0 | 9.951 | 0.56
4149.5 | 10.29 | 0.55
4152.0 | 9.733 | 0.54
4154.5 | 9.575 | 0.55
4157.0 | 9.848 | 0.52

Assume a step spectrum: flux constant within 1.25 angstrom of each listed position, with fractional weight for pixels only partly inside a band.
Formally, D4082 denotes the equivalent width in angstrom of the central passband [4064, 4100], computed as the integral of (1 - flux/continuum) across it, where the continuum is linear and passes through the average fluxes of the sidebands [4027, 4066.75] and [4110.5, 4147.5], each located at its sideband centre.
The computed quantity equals 1.9 angstrom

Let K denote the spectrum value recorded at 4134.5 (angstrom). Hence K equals 11.16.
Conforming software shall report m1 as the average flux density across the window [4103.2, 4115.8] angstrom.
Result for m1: 8.56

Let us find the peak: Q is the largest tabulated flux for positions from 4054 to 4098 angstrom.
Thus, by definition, 12.13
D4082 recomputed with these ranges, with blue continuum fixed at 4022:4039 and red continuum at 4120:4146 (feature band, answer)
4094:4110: 3.0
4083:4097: 1.4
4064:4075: -0.3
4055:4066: -0.3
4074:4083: 0.0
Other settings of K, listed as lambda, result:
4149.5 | 10.29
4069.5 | 11.22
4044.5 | 10.09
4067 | 11.08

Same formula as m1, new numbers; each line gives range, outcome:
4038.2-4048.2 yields 10.5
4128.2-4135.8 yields 10.5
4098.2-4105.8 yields 8.77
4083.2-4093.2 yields 9.77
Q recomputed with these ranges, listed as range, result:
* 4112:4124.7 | 9.755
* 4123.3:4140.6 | 11.16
